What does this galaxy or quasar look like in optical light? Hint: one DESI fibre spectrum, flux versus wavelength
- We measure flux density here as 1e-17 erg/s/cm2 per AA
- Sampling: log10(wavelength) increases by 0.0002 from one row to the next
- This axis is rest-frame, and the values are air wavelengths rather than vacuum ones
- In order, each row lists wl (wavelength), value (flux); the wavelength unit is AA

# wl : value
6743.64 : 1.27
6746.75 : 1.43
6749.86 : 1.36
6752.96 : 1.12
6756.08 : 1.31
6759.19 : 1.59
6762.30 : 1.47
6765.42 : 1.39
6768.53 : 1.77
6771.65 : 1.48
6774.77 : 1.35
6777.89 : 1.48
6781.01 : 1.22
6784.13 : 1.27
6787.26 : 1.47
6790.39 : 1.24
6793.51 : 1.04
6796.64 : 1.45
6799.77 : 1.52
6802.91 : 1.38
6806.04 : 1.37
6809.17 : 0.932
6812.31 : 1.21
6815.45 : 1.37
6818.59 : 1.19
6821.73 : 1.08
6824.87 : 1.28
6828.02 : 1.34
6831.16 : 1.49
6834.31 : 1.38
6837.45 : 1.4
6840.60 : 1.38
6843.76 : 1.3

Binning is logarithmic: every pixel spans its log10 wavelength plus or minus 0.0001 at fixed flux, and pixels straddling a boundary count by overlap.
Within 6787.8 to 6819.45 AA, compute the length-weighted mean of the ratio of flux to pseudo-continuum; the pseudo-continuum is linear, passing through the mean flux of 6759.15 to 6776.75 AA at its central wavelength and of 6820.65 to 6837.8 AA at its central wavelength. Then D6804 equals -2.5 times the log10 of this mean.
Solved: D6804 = 0.10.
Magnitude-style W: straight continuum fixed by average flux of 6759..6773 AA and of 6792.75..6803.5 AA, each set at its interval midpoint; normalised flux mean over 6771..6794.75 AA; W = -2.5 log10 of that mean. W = 0.104 mag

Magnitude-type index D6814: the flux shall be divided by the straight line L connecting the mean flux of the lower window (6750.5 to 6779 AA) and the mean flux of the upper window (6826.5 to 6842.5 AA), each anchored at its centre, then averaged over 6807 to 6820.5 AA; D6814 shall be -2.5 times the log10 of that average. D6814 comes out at 0.19 mag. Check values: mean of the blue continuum 1.44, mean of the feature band 1.18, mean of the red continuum 1.4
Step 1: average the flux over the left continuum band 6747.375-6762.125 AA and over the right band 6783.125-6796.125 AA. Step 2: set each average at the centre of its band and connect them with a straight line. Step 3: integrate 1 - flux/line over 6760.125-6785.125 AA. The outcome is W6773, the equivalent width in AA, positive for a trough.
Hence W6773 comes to -2.3 AA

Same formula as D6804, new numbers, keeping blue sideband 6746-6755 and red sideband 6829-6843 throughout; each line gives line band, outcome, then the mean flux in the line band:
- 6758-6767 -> -0.14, 1.48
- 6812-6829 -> 0.11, 1.24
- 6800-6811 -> 0.08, 1.26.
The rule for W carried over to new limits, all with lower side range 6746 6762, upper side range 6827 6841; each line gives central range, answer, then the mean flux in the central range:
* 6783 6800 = 0.053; 1.32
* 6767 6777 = -0.115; 1.53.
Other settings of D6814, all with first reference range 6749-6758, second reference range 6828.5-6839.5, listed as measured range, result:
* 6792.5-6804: -0.01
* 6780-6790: 0.01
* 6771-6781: -0.07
